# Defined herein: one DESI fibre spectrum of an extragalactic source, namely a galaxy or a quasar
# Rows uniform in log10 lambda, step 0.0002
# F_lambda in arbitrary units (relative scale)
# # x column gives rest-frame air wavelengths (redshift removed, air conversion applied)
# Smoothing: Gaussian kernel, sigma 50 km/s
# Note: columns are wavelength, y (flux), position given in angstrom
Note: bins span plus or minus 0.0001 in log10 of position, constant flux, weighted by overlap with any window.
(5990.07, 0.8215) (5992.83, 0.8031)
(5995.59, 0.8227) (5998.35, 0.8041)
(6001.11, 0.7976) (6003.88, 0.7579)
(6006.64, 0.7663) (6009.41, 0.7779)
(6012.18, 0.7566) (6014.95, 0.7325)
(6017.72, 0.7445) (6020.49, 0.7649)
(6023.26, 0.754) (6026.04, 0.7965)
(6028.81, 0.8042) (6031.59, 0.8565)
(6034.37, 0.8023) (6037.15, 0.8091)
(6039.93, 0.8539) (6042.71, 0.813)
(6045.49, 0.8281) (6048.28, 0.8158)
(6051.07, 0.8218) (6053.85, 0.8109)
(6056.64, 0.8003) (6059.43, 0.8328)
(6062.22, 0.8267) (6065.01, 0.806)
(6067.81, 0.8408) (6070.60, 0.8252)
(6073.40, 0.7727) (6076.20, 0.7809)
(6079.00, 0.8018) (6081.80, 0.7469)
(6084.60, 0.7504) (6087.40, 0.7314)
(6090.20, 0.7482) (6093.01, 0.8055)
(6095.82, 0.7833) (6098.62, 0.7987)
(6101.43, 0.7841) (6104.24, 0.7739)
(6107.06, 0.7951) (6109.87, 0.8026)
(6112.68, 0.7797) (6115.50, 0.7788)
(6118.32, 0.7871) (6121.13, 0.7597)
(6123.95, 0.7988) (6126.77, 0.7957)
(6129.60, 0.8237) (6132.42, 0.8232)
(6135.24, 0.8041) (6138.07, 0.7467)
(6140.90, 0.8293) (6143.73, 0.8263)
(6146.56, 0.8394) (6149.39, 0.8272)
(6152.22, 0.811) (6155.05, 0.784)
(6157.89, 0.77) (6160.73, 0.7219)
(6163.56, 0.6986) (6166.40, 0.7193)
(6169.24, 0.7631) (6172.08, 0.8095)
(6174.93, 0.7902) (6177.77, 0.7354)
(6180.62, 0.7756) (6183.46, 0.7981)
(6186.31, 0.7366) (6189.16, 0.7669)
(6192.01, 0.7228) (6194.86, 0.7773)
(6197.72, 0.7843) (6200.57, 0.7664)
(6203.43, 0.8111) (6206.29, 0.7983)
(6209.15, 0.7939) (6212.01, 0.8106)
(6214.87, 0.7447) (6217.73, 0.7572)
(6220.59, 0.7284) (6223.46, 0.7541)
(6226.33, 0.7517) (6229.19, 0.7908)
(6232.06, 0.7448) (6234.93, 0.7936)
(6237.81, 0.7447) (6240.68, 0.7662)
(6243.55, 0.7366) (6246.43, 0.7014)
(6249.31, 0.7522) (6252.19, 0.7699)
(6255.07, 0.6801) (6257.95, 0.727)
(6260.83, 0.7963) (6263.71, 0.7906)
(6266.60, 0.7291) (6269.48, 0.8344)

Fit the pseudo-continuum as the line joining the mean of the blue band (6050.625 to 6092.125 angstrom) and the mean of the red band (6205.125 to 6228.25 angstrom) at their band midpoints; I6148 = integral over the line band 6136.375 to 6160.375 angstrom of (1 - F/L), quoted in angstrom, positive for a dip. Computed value -0.7 angstrom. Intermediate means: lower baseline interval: 0.793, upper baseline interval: 0.768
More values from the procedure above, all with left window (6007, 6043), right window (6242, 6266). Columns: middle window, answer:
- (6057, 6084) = -0.8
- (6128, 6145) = -0.9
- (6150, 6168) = 0.2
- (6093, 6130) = -0.8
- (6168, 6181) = -0.3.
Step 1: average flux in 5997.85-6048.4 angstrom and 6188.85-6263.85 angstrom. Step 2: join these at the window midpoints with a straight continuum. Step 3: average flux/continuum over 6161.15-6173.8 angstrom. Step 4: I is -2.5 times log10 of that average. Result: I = 0.03 mag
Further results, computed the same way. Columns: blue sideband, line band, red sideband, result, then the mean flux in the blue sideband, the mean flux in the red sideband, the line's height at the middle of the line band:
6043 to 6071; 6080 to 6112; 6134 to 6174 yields 0.041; 0.82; 0.782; 0.805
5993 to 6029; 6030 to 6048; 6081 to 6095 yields -0.078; 0.775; 0.758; 0.769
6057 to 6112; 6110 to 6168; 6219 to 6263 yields -0.015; 0.79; 0.75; 0.776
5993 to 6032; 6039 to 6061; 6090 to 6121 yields -0.053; 0.78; 0.786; 0.782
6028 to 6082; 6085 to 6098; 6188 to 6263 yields 0.047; 0.814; 0.761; 0.802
